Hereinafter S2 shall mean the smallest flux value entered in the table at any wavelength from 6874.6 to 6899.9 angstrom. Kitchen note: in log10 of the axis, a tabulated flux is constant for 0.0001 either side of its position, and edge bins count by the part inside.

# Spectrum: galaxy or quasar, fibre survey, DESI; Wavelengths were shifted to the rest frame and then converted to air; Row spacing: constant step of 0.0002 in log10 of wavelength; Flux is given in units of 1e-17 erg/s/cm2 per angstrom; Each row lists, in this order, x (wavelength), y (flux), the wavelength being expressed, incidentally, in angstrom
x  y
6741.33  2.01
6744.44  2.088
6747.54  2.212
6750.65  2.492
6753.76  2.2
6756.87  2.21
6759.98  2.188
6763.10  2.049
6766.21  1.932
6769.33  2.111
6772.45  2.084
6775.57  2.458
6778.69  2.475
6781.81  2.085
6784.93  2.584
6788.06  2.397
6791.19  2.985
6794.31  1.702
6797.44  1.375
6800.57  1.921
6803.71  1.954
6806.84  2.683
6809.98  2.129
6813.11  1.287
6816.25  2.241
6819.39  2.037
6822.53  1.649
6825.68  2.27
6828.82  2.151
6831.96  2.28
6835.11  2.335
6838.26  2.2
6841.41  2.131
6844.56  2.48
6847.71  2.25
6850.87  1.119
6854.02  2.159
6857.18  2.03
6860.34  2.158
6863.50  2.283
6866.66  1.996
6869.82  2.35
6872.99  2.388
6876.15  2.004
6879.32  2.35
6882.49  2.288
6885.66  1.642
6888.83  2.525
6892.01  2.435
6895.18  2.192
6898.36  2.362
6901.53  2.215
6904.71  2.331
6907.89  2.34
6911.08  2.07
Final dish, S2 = 1.642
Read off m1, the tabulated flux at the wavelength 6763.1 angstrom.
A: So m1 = 2.049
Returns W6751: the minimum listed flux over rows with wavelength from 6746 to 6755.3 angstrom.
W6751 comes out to 2.2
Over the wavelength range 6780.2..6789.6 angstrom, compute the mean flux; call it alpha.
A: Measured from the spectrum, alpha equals 2.36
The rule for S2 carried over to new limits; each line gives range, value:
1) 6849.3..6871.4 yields 1.119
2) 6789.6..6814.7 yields 1.287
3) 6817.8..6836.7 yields 1.649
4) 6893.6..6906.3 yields 2.192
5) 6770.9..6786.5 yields 2.084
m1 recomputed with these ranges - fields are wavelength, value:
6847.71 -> 2.25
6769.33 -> 2.111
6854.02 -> 2.159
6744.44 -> 2.088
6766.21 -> 1.932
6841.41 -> 2.131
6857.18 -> 2.03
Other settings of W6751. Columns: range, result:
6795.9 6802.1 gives 1.375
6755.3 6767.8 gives 1.932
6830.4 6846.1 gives 2.131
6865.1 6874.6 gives 1.996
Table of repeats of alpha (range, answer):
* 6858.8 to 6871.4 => 2.2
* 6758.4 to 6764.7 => 2.12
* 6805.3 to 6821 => 2.07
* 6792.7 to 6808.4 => 1.93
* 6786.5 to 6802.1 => 2.08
